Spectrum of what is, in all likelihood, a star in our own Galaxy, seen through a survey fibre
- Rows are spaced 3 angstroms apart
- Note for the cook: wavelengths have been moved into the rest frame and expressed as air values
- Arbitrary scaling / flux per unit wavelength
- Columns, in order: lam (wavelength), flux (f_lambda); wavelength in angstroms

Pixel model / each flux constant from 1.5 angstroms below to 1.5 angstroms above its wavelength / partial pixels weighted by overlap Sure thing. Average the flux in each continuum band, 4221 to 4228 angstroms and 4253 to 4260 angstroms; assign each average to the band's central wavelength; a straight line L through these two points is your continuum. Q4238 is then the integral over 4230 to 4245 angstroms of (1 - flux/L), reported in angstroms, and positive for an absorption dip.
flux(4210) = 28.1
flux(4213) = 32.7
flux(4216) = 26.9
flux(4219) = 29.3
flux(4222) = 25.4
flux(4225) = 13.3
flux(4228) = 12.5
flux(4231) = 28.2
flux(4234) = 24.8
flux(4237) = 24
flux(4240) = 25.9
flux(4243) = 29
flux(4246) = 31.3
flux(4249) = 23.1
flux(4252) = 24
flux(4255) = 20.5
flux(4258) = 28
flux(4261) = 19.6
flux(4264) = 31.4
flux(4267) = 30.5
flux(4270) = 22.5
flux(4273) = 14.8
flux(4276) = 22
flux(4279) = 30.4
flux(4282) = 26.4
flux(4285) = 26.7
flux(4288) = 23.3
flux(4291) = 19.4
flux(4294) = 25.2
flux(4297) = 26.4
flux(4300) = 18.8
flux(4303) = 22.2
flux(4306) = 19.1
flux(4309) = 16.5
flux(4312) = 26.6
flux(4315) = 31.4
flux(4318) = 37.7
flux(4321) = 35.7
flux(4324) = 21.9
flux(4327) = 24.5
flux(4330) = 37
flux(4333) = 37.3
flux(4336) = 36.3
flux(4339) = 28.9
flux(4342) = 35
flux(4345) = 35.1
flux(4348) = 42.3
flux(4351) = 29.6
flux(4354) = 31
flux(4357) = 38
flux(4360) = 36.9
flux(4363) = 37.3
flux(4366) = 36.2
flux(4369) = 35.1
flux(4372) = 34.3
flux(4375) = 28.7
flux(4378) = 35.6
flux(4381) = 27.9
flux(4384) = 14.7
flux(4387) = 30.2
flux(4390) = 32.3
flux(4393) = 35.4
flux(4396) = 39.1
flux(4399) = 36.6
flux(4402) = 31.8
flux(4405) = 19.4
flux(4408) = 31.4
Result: -4.8 angstroms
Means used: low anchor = 17.4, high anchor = 23.9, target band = 26.5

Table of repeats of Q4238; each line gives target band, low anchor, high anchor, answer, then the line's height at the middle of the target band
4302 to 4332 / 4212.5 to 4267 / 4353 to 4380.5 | 3.3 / 30.8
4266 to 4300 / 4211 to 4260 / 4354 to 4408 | 4.1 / 27.3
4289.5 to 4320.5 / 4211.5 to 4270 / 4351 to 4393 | 4.3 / 28.6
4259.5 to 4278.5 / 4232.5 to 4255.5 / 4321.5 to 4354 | 2.5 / 27.5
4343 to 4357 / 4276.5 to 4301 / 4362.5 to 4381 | -1.6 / 31.4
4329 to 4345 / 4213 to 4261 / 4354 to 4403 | -2.2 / 30.6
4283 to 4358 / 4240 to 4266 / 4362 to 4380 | 4.7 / 30.7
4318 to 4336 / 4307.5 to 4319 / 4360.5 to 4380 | -1.8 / 29.3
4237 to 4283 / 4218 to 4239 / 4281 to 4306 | -4.9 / 22.8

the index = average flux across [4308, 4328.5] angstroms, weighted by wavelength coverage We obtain 28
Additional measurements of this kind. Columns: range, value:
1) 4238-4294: 24.9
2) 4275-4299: 24.9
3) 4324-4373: 34.3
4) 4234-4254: 26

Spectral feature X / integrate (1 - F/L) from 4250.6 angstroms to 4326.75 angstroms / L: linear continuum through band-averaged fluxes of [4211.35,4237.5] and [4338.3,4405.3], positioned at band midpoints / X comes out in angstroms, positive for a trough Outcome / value 8.6 angstroms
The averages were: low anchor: 24.1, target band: 24.8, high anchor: 33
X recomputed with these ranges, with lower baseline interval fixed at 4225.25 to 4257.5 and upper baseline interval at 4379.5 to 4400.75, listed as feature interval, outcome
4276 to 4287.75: -0.3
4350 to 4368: -3.4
